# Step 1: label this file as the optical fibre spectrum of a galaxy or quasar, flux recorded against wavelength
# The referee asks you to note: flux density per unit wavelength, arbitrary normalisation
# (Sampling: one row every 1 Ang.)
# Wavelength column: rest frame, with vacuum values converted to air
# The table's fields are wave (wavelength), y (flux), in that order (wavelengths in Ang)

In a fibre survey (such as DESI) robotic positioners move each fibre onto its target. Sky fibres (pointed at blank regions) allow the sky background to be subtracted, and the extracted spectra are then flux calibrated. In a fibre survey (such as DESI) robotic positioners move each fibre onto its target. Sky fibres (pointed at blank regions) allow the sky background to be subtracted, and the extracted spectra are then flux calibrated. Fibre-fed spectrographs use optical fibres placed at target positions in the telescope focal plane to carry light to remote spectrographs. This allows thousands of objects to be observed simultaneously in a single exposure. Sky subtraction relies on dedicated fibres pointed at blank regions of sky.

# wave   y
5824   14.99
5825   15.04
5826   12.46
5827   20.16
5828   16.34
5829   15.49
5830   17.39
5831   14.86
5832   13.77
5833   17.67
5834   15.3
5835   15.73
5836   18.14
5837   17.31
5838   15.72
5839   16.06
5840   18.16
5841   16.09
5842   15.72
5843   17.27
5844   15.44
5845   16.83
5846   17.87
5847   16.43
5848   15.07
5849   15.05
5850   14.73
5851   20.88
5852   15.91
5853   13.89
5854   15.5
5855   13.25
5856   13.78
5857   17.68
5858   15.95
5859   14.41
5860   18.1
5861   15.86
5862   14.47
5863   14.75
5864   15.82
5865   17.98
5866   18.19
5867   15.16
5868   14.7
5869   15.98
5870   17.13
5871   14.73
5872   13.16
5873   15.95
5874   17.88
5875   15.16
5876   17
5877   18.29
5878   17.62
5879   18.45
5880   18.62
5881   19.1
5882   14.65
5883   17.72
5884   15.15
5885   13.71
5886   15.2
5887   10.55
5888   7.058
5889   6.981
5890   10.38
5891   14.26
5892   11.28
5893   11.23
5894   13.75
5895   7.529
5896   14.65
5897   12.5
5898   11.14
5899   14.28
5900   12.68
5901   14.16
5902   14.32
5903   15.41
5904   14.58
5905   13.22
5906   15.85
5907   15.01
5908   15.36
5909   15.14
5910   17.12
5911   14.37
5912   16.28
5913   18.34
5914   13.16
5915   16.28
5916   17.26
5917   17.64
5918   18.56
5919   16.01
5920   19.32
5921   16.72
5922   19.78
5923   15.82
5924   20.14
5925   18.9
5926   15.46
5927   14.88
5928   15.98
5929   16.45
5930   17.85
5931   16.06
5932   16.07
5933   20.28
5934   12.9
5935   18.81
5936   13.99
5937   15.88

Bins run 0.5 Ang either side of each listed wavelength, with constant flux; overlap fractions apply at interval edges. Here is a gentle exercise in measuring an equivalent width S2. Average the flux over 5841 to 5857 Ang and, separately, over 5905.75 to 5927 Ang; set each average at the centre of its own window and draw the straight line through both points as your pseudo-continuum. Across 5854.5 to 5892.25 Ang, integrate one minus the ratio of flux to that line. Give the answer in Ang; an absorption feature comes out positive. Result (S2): 2.4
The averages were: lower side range 15.9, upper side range 16.8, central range 15.2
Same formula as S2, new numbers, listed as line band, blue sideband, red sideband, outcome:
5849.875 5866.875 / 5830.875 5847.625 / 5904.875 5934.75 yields 0.5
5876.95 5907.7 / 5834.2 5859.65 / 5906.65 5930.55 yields 5.1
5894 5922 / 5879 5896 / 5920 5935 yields 0.2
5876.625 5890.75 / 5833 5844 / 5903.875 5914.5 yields 1.2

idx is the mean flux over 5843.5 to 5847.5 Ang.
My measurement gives 16.6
